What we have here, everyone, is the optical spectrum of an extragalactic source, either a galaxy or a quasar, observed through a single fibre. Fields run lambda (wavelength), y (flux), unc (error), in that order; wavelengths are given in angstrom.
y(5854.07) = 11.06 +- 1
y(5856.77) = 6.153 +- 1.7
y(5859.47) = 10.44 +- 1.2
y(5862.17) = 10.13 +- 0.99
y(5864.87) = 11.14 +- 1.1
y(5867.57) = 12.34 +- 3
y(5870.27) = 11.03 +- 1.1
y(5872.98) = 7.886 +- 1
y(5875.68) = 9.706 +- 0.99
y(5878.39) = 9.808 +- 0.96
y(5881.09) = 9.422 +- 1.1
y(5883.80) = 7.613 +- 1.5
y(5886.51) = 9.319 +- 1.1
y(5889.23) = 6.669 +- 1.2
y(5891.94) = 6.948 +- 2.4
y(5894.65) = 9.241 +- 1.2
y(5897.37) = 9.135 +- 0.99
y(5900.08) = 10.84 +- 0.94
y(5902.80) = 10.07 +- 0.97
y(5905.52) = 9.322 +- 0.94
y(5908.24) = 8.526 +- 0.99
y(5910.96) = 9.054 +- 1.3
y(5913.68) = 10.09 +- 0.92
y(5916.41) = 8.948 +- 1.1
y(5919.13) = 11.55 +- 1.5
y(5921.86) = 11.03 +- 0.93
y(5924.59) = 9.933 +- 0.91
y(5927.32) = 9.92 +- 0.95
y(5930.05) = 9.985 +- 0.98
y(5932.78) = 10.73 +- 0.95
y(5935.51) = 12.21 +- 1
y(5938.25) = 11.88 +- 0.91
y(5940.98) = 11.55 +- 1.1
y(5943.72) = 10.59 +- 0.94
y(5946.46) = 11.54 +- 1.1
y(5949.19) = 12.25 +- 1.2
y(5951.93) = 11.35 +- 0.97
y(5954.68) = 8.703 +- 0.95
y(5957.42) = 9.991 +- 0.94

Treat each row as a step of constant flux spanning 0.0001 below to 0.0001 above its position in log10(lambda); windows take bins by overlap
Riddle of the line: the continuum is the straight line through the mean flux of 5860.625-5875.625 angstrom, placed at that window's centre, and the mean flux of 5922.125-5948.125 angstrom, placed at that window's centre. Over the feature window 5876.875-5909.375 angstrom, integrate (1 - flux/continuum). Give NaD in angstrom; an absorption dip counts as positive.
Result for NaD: 5.2 angstrom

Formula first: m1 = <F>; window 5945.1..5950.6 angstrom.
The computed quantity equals 11.9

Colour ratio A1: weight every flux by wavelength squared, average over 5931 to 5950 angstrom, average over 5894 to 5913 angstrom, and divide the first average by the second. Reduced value 1.23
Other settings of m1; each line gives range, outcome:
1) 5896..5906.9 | 9.84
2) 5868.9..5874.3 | 9.47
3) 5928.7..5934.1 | 10.4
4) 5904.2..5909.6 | 8.92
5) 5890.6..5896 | 8.1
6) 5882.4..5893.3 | 7.64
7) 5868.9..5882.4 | 9.58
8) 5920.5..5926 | 10.5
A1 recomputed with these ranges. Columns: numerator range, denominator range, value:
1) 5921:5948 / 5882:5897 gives 1.38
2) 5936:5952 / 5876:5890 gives 1.36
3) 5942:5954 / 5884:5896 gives 1.44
